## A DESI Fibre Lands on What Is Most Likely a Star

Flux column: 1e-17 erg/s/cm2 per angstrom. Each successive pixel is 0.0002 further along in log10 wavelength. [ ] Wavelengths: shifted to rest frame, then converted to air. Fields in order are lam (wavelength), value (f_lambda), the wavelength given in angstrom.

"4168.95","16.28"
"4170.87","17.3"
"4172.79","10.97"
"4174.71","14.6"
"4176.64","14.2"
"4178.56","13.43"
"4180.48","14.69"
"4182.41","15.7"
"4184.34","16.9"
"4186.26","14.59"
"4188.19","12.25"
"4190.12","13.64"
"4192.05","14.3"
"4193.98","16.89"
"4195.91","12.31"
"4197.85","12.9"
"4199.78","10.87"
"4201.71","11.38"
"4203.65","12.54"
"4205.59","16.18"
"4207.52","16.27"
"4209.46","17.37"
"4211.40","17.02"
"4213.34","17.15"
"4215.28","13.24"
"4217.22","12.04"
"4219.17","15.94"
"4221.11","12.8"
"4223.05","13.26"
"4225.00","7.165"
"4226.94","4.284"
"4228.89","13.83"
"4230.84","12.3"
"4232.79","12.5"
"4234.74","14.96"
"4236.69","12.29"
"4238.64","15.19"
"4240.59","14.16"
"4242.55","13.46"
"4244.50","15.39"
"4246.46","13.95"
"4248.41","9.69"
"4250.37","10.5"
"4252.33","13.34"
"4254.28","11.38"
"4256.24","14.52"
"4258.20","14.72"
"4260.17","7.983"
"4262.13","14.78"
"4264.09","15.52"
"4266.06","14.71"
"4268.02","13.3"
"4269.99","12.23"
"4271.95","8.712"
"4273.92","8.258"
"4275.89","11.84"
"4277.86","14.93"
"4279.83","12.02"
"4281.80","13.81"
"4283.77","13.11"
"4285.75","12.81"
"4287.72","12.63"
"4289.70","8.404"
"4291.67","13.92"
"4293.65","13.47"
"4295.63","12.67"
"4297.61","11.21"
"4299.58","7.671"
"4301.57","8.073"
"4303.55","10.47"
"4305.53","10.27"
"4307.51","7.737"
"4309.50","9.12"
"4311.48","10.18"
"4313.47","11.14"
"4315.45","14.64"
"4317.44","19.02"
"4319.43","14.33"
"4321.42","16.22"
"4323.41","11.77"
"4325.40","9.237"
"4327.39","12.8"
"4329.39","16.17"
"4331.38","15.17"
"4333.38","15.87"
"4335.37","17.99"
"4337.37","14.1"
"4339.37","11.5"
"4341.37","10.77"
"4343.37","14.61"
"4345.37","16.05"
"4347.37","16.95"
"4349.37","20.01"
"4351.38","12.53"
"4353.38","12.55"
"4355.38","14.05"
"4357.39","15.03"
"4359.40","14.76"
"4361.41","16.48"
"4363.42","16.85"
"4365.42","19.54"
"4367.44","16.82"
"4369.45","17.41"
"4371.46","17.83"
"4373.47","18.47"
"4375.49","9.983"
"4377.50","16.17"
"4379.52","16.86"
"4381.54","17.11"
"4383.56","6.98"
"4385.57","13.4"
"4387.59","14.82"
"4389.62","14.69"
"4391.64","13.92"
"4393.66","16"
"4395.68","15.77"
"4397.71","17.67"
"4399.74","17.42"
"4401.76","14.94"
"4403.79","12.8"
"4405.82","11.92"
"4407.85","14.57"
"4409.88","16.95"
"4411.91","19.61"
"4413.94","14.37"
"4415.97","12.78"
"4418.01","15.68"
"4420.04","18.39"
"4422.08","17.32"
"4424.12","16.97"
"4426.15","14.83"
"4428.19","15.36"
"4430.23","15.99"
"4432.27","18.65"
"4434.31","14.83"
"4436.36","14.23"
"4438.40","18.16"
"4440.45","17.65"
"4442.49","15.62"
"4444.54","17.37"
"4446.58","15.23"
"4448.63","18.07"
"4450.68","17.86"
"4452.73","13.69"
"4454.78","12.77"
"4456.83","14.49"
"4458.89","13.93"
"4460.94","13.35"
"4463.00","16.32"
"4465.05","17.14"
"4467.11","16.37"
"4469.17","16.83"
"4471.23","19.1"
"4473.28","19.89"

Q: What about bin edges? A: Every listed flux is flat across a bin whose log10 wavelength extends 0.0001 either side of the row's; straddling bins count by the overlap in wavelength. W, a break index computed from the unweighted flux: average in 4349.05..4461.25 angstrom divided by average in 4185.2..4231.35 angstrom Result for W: 1.16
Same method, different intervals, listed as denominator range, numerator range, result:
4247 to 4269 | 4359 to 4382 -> 1.29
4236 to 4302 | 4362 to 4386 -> 1.26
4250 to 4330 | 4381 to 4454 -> 1.28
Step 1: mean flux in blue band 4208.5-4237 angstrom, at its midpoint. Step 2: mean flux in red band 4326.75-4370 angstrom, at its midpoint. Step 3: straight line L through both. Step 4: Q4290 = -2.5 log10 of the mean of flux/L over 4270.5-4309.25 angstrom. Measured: 0.271 mag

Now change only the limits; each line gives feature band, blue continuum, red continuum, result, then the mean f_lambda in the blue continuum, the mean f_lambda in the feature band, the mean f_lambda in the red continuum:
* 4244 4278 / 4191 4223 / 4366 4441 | 0.18 mag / 14.3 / 12.4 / 15.6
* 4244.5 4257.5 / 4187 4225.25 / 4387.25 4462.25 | 0.14 mag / 13.9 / 12.5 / 15.6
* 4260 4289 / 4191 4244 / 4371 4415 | 0.12 mag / 13.4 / 12.5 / 15.1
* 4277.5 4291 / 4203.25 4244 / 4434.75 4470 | 0.14 mag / 13.6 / 12.5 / 15.8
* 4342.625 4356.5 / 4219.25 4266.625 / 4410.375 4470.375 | -0.06 mag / 12.7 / 15.3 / 16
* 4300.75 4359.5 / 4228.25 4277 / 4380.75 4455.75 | 0.05 mag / 12.8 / 13.4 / 15.5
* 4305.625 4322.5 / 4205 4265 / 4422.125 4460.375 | 0.13 mag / 13.3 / 12.7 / 15.9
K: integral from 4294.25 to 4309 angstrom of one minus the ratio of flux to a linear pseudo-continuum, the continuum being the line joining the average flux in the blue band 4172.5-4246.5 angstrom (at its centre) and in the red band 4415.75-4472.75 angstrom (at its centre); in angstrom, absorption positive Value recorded 4.9 angstrom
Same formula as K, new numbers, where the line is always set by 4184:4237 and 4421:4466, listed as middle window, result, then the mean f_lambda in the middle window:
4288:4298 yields 1.6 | 12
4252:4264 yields 0.8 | 13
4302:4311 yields 3.2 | 9.37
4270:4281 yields 2.2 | 11.3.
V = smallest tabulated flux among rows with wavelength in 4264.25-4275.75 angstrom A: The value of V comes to 8.258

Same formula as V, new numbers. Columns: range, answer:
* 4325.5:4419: 6.98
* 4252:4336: 7.671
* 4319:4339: 9.237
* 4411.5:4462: 12.77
